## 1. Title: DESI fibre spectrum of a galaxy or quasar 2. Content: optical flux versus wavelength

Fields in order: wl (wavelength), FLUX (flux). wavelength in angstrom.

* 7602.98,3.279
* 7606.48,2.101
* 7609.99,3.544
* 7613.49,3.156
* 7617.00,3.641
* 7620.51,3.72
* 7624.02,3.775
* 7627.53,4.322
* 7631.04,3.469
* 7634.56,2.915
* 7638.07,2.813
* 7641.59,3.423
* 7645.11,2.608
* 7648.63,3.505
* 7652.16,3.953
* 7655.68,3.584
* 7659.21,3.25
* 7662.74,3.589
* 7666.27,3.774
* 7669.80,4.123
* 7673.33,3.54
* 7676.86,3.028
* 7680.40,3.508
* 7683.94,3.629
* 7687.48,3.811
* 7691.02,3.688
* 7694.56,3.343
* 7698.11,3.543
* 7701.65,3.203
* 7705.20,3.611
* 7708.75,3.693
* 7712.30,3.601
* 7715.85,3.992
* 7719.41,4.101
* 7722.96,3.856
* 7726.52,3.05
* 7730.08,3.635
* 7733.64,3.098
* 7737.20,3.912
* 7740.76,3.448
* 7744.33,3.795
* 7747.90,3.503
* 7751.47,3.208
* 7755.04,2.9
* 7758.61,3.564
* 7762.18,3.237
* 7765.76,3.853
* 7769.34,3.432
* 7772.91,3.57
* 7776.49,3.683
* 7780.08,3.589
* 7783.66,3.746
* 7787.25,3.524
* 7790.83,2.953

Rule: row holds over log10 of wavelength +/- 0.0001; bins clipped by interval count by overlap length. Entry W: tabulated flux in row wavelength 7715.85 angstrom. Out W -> 3.992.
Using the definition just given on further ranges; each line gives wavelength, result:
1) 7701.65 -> 3.203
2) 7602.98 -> 3.279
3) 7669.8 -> 4.123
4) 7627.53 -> 4.322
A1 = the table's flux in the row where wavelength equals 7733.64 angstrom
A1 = 3.098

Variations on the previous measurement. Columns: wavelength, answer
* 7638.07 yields 2.813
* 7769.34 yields 3.432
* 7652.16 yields 3.953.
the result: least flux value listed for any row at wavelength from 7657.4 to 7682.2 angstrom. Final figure 3.028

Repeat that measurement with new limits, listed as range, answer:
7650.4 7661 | 3.25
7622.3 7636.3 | 2.915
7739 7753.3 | 3.208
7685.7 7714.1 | 3.203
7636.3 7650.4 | 2.608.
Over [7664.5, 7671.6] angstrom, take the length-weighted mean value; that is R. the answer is 3.95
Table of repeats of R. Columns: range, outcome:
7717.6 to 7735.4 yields 3.55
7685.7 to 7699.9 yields 3.6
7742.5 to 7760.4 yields 3.39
